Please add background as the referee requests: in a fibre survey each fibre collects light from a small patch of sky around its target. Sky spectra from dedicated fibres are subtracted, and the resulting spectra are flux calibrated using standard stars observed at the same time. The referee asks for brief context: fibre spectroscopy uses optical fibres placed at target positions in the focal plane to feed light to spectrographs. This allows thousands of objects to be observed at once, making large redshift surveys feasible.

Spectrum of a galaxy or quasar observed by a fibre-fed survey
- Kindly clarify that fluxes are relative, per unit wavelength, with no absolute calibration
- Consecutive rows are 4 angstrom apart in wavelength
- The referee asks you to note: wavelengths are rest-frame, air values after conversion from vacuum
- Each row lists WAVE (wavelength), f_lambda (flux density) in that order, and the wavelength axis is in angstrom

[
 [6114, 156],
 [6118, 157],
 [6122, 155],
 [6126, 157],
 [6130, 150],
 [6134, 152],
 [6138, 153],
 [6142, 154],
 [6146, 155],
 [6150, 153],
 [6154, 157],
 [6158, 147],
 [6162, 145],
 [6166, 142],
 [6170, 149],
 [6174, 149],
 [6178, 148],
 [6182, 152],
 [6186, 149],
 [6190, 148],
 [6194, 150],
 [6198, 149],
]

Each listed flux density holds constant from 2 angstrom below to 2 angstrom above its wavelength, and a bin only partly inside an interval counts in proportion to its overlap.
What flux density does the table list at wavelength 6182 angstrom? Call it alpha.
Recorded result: 152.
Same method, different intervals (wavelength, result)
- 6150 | 153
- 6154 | 157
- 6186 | 149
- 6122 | 155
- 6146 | 155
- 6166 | 142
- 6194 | 150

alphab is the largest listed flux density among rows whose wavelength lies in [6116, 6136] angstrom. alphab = 157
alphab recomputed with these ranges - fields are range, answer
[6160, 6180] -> 149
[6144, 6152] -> 155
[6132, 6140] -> 153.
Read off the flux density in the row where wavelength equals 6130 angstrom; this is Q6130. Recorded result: 150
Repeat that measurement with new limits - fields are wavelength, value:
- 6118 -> 157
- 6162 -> 145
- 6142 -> 154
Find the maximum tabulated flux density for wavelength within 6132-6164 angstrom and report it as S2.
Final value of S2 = 157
